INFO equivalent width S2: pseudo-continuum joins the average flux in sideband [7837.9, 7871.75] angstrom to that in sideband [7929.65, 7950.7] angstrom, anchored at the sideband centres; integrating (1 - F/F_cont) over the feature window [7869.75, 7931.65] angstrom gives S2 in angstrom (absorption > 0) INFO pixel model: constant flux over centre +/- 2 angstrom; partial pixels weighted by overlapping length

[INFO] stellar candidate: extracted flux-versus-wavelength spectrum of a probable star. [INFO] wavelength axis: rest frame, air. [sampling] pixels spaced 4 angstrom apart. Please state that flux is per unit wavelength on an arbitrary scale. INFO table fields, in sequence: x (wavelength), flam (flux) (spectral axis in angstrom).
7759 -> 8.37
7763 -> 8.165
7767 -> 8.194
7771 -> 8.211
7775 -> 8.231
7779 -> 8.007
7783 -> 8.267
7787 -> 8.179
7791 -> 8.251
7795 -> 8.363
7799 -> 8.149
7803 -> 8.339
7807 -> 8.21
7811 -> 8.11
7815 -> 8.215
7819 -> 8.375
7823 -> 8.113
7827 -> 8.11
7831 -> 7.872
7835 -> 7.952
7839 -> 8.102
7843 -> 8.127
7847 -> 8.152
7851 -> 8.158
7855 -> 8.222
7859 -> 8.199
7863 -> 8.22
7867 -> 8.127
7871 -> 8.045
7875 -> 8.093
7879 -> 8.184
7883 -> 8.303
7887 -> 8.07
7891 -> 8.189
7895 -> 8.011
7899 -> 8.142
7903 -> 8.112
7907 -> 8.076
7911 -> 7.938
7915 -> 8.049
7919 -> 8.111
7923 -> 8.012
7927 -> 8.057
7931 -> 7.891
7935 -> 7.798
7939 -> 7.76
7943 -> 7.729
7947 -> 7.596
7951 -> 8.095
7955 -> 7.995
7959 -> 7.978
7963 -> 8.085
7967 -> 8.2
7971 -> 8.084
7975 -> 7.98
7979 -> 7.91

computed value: -1.0 angstrom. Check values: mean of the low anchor 8.16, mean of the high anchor 7.78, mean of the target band 8.08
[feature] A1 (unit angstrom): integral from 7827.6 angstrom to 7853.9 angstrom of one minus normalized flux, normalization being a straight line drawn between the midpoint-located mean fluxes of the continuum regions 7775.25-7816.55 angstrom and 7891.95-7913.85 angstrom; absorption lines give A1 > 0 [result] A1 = 0.3 angstrom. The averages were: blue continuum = 8.21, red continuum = 8.06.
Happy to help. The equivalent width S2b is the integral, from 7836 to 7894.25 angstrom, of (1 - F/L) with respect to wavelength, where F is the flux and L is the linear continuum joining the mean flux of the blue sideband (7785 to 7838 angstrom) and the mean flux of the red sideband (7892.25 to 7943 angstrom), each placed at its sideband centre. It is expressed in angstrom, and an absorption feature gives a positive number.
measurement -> -0.5 angstrom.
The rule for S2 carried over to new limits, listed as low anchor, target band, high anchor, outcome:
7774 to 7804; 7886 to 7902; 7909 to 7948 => -0.3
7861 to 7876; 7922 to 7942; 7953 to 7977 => 0.5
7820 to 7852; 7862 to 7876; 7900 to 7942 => -0.1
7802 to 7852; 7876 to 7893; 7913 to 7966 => -0.3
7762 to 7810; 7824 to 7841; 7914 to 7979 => 0.3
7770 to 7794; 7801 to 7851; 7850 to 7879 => 0.2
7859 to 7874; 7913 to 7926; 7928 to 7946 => -0.3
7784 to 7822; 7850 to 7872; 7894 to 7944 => -0.2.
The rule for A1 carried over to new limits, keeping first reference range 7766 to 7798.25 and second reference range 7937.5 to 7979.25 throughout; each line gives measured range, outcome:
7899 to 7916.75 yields -0.1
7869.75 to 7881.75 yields -0.1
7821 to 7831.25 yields 0.1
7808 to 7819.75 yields -0.1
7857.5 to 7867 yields -0.1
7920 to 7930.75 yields 0.0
